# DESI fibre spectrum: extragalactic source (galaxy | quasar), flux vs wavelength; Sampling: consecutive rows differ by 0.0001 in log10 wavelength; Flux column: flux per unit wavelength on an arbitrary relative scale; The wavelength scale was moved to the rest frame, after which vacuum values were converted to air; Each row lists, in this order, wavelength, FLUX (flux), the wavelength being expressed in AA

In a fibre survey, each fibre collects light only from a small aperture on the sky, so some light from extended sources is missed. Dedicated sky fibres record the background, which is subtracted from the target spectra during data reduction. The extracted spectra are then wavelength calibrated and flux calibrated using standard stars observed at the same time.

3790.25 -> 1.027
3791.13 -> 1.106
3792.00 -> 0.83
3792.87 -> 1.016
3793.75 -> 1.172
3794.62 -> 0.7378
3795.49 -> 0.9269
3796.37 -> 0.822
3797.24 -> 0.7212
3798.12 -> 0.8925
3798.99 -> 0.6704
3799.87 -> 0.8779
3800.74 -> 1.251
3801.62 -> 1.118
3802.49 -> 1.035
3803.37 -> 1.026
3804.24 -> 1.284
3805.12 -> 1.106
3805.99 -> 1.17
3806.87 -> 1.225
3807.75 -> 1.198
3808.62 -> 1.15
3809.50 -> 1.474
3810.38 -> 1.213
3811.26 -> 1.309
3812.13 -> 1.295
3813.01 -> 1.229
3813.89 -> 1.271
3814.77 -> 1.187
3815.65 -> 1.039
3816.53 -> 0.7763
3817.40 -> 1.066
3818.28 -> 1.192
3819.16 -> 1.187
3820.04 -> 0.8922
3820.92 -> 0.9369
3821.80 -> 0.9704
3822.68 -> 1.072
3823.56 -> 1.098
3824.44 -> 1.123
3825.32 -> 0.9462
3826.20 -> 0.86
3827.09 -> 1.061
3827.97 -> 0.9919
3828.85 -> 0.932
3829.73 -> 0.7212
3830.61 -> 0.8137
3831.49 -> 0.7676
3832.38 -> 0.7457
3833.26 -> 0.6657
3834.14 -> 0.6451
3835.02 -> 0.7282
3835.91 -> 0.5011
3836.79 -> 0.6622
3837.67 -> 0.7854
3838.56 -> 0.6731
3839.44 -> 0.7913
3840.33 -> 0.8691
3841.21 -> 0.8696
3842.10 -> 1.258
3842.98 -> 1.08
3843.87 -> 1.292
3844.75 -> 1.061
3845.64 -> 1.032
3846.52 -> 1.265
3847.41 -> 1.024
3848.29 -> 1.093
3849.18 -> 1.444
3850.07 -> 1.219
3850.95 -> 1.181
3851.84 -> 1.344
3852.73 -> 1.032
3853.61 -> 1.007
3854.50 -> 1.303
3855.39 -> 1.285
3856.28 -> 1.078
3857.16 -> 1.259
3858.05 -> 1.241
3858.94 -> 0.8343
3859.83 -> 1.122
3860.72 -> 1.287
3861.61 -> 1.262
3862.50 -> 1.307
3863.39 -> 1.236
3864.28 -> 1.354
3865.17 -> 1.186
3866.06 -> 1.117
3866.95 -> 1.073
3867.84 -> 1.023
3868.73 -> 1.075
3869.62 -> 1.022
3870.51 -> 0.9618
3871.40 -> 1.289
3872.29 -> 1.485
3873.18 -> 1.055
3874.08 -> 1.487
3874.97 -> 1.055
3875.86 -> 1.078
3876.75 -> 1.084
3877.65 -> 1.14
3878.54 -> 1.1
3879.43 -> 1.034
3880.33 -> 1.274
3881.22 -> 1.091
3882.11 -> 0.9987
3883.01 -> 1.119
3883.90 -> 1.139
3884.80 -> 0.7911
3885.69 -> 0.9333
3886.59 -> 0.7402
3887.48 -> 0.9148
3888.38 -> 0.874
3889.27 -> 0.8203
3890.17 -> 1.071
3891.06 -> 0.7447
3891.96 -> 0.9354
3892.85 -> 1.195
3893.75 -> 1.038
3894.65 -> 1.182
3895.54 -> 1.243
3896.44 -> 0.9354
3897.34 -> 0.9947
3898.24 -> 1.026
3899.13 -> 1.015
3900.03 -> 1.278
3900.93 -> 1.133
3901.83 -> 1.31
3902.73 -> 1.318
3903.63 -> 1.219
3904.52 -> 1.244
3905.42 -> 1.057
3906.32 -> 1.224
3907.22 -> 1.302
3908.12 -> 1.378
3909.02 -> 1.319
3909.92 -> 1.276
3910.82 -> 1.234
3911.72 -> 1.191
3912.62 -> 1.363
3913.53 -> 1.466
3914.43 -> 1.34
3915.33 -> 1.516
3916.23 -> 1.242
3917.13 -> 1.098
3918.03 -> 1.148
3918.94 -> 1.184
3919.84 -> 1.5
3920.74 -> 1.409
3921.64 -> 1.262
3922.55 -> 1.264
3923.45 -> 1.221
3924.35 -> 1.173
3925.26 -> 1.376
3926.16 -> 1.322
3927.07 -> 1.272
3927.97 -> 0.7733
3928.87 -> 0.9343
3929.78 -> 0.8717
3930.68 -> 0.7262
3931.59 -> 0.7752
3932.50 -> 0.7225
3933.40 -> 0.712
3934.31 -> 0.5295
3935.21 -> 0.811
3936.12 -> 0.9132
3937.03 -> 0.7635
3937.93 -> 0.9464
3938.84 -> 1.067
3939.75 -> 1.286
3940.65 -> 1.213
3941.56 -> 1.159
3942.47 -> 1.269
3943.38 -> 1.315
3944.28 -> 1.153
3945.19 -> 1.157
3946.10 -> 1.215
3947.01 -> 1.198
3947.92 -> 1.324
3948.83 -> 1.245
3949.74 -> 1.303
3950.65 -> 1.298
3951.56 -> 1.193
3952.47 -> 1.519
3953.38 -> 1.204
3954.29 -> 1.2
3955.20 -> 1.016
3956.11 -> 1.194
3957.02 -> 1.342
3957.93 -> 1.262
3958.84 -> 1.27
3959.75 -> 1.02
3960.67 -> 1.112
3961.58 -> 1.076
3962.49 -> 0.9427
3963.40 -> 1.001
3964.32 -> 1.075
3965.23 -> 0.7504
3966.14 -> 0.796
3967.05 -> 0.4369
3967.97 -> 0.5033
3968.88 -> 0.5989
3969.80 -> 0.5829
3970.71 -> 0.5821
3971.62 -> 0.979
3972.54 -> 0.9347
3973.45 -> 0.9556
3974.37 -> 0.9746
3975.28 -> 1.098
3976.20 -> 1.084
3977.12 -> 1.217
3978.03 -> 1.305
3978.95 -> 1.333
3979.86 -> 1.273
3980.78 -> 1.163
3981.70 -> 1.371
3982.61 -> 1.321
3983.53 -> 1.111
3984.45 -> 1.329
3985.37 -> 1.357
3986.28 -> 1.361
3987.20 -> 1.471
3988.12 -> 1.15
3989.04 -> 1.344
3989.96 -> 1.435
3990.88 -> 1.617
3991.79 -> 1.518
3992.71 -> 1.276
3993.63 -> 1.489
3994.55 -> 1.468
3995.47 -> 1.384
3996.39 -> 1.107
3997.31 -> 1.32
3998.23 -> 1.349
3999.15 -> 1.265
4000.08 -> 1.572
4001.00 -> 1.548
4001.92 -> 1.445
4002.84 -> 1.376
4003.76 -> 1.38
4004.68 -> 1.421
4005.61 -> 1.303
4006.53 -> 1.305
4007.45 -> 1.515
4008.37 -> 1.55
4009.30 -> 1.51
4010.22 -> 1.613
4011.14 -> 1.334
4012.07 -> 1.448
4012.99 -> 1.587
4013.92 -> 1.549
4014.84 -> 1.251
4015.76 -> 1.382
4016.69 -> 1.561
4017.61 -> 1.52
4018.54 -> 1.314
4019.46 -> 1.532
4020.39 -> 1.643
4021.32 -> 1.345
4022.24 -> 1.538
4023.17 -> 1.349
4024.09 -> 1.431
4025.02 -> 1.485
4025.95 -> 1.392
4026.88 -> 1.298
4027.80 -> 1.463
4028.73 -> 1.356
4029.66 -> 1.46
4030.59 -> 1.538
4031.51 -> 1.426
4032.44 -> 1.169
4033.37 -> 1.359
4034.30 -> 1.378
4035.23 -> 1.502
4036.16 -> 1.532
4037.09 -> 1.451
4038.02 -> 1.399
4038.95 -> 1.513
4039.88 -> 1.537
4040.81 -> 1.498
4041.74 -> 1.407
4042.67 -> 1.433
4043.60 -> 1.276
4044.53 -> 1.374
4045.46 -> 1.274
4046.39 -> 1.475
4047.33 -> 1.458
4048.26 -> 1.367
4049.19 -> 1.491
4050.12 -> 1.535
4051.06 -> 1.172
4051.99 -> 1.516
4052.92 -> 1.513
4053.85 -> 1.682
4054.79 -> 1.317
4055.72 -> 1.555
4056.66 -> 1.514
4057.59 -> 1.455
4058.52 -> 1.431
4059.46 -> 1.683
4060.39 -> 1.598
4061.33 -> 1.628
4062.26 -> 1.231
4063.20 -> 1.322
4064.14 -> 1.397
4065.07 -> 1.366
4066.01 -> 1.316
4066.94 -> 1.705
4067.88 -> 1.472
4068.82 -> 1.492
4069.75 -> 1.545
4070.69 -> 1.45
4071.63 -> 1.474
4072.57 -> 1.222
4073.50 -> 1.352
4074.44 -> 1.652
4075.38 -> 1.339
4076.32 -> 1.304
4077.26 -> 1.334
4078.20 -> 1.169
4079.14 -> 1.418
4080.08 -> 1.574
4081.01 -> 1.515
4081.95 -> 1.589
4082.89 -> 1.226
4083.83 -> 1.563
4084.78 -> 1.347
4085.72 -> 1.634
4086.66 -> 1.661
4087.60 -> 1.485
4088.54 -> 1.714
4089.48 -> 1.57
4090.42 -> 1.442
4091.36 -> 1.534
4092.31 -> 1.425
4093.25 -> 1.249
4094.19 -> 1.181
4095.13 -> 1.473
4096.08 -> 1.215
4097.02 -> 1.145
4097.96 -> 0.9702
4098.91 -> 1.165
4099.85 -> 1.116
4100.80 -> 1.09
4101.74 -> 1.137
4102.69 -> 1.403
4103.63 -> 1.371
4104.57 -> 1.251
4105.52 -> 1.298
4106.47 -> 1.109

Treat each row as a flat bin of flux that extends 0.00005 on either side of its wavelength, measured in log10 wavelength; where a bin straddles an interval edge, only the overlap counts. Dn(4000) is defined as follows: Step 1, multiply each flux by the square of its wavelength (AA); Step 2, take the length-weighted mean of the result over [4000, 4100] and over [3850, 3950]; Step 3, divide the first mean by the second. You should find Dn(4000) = 1.37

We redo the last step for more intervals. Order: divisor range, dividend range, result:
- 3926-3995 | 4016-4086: 1.37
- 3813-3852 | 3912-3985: 1.19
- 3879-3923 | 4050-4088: 1.38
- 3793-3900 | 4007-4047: 1.50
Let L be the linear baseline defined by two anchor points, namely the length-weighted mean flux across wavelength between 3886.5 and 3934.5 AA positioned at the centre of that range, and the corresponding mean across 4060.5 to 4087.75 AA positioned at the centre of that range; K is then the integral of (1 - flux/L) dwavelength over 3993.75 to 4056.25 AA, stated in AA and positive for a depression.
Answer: -3.9 AA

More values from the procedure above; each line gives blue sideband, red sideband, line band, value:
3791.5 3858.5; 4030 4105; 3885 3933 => 1.2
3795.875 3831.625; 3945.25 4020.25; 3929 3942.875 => 3.2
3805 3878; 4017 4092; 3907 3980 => 8.7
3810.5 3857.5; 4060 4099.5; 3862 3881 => -1.5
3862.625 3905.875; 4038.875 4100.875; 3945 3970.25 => 3.2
